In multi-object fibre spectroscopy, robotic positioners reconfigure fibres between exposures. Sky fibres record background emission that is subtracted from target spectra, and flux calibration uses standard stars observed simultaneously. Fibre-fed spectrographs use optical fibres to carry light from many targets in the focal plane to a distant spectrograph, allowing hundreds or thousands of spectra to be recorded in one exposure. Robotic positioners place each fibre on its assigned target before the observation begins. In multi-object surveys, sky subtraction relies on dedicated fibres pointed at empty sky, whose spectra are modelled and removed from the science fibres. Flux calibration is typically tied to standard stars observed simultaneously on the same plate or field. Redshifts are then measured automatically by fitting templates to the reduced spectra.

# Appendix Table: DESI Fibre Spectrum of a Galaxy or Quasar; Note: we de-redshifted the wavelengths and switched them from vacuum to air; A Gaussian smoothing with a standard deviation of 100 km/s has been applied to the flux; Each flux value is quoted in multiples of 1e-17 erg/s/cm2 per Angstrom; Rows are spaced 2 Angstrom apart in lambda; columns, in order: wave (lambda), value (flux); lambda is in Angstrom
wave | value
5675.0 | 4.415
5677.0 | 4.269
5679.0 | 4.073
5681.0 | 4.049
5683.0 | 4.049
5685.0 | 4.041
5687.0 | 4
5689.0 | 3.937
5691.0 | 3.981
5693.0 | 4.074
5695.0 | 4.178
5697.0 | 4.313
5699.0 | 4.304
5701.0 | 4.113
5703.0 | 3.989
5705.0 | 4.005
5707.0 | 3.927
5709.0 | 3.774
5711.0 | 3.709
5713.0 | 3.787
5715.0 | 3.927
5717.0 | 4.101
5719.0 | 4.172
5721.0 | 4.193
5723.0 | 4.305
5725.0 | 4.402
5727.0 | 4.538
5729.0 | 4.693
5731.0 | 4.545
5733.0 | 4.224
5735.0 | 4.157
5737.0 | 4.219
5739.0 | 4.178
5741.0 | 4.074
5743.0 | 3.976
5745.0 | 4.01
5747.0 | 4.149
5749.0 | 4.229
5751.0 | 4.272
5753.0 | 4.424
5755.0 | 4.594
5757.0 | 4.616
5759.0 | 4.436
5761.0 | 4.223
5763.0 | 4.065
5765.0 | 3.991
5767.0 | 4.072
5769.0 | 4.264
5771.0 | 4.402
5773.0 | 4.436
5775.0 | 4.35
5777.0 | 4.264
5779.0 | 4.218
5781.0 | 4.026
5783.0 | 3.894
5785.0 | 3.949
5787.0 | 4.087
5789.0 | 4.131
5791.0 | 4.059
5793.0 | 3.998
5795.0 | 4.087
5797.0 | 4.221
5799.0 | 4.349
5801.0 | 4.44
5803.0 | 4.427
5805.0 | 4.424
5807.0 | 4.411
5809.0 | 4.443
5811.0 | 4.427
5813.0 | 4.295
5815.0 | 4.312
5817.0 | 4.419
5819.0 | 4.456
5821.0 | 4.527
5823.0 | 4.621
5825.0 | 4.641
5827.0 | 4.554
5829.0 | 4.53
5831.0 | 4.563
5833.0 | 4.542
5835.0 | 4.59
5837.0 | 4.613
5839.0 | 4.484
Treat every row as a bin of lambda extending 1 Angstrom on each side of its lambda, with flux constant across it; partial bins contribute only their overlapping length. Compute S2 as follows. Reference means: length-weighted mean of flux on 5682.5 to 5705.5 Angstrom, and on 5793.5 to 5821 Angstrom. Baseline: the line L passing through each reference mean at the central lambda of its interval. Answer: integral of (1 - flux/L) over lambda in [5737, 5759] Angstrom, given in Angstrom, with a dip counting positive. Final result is -0.2 Angstrom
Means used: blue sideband 4.08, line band 4.26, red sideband 4.36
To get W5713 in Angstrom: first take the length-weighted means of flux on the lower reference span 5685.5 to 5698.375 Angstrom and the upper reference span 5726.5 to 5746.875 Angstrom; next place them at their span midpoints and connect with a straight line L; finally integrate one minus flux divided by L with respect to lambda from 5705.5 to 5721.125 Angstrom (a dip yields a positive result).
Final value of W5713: 0.85 Angstrom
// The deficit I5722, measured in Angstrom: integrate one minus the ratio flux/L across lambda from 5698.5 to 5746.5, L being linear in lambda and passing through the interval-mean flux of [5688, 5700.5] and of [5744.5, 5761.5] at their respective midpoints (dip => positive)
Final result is 1.1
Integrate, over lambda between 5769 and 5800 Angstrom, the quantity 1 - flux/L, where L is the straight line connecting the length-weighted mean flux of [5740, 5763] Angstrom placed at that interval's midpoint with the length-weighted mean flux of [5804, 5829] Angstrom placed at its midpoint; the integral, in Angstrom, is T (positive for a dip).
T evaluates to 1.40 Angstrom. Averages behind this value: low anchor 4.26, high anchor 4.46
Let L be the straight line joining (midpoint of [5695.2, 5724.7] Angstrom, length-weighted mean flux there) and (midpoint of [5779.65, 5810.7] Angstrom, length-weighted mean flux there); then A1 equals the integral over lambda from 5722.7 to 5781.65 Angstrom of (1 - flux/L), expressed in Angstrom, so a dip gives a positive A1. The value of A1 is -2.2 Angstrom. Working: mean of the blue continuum 4.06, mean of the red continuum 4.2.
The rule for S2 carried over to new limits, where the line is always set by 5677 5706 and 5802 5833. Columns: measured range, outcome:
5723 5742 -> -0.6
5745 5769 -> 0.1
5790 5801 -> 0.6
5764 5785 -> 0.8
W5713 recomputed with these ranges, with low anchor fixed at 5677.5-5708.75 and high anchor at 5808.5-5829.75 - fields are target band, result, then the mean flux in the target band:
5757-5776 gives 0.2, 4.27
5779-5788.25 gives 0.7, 4.02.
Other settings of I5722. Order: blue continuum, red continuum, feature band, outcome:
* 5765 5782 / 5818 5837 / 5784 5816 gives 1.0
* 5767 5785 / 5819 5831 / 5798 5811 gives 0.0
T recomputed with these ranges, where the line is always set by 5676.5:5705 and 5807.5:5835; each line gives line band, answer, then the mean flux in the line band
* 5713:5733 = -0.5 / 4.29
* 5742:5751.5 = 0.3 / 4.12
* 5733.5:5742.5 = 0.2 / 4.15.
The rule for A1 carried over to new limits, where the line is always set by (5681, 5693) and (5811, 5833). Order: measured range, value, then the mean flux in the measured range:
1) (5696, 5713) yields 0.29 Angstrom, 4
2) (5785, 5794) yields 0.66 Angstrom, 4.06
